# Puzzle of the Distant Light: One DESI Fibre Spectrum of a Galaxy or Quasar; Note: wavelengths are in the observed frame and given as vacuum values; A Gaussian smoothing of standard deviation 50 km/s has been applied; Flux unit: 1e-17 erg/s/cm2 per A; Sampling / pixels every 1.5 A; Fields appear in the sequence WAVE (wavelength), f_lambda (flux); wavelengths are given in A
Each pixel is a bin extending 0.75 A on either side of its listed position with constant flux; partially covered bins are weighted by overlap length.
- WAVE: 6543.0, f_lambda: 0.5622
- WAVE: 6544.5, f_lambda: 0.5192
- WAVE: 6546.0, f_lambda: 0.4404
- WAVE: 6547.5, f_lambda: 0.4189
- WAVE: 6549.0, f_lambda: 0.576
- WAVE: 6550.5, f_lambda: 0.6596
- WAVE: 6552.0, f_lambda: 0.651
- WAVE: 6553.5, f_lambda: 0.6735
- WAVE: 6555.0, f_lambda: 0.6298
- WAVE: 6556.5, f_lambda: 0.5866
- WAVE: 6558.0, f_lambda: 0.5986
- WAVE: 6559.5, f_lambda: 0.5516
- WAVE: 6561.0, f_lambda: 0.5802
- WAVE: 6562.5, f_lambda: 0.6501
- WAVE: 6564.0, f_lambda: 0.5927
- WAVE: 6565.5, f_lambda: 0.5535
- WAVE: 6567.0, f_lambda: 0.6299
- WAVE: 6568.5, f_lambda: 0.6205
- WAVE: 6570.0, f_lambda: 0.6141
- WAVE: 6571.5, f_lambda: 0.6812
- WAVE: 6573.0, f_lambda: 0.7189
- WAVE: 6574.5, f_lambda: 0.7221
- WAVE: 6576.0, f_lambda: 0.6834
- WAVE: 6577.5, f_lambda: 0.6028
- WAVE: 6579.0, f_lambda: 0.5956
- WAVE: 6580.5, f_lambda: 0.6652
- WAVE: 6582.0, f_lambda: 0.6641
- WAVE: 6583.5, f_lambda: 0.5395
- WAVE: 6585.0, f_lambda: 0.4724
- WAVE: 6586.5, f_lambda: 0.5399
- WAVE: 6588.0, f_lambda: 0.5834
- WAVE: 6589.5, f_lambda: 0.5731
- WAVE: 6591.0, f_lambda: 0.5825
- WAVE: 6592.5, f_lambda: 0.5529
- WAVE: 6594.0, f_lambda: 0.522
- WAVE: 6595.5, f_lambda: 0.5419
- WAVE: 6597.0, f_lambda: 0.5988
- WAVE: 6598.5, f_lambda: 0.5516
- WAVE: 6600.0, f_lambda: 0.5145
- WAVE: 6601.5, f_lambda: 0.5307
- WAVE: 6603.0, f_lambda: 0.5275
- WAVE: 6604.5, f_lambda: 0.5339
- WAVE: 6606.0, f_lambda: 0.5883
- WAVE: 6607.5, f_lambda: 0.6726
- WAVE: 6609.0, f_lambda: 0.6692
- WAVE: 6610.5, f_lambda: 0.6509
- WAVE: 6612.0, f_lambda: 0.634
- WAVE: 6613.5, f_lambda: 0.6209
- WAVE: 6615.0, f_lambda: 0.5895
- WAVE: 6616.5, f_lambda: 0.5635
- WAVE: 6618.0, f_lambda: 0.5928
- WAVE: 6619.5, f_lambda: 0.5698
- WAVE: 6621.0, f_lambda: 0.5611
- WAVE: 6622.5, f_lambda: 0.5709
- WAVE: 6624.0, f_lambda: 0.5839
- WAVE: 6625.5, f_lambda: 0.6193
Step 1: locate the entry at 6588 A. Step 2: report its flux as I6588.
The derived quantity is 0.5834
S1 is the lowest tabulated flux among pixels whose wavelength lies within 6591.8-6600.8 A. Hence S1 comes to 0.5145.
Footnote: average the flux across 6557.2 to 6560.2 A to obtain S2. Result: 0.576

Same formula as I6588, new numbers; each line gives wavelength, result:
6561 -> 0.5802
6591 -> 0.5825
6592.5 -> 0.5529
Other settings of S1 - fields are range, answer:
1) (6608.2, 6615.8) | 0.5895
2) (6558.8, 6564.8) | 0.5516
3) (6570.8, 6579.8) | 0.5956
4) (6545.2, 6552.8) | 0.4189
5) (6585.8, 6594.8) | 0.522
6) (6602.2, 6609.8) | 0.5275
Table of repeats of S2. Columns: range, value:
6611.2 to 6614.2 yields 0.628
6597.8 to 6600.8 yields 0.533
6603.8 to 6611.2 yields 0.623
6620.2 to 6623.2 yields 0.566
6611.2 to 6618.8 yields 0.6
